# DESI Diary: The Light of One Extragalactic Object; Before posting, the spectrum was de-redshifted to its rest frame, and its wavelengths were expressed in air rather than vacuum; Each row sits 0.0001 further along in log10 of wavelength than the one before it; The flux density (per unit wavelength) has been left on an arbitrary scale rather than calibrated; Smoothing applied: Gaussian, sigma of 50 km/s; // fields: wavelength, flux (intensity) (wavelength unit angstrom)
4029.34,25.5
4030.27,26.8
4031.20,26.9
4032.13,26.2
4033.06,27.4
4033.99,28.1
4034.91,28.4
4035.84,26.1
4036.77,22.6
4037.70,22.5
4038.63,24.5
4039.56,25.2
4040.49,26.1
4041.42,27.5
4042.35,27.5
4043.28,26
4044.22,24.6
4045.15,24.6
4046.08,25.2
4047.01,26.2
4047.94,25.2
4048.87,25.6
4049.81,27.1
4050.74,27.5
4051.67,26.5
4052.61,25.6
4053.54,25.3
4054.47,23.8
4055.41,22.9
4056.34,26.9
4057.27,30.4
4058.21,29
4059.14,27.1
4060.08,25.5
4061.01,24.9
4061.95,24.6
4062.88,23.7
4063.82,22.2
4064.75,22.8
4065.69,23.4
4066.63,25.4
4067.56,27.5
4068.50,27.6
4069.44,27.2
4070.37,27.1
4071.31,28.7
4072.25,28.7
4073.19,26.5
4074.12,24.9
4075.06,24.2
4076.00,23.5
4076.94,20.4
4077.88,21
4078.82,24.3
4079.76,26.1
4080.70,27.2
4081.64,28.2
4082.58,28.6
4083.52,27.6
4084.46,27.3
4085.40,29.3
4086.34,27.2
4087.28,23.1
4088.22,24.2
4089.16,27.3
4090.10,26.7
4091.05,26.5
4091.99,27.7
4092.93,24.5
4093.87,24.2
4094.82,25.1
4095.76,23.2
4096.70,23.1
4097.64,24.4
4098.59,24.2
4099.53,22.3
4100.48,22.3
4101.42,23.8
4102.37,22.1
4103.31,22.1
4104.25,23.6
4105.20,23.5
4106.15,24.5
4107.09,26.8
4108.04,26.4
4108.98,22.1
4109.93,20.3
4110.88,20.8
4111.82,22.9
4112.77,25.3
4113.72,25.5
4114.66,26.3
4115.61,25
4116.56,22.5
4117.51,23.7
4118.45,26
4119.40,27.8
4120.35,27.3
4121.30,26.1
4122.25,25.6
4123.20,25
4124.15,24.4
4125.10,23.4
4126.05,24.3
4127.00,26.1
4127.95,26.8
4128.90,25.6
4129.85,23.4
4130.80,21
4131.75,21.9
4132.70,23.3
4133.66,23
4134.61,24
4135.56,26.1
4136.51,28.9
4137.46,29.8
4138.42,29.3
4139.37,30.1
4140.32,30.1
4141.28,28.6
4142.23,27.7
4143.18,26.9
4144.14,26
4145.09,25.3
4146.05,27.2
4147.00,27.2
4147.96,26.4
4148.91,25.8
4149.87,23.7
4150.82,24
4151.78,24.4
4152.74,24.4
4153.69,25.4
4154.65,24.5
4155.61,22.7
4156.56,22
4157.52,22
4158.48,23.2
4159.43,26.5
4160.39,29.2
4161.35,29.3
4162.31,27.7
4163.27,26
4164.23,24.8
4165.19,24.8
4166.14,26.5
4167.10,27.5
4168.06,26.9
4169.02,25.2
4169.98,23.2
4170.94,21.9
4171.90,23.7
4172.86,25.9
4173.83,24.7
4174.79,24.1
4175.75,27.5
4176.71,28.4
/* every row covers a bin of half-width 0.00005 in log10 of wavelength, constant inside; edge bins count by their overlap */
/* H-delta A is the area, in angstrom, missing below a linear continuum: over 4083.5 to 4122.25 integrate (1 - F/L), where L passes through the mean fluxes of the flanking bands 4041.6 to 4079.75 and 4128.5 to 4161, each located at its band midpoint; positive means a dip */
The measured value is 1.3 angstrom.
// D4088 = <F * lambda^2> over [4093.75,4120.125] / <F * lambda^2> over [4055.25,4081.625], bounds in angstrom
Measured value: 0.95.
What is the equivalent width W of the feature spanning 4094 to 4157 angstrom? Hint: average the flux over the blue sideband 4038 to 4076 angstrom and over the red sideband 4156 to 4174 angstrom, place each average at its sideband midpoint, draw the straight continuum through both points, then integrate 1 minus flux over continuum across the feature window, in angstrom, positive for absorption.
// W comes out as 1.5 angstrom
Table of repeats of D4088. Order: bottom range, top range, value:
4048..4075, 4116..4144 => 1.03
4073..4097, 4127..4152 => 1.05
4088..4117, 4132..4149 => 1.14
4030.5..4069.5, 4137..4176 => 1.06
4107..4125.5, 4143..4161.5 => 1.04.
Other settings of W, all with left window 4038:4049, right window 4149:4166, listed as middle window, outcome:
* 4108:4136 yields 1.0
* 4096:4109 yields 0.8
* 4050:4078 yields 0.0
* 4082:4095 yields -0.5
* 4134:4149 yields -1.4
